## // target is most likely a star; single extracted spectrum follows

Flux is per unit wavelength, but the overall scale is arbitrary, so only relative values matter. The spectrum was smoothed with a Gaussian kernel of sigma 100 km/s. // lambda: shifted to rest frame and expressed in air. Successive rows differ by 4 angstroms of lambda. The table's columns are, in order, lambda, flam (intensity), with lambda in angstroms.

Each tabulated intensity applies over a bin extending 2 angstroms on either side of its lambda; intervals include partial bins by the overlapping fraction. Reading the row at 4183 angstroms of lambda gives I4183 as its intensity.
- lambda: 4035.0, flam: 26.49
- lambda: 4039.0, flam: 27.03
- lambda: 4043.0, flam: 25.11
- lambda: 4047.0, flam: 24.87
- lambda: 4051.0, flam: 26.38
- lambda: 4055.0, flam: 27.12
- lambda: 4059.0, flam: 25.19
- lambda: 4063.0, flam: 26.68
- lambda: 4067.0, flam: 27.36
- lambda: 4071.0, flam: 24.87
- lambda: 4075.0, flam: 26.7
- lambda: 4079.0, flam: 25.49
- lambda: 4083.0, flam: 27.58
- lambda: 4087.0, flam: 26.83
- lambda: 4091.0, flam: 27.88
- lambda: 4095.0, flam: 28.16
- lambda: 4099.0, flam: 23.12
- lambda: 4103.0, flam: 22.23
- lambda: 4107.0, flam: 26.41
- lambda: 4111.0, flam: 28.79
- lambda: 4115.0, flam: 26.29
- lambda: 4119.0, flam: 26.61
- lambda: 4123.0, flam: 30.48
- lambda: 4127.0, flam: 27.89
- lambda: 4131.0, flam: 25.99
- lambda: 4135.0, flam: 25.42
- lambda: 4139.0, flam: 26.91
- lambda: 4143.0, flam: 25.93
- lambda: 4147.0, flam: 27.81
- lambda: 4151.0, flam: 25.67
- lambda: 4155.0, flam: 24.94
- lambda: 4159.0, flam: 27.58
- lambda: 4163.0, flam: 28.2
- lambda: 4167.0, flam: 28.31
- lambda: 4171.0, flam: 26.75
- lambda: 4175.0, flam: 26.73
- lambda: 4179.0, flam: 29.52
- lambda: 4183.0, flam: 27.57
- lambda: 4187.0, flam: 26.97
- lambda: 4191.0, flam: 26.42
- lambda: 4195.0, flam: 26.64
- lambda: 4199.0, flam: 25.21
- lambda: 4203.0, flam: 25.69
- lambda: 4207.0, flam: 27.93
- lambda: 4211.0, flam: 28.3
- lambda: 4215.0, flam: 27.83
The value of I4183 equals 27.57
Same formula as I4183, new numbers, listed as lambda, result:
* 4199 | 25.21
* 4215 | 27.83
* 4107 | 26.41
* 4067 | 27.36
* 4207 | 27.93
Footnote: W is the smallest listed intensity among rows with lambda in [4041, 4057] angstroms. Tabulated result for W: 24.87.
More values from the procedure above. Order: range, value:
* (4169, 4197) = 26.42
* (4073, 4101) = 23.12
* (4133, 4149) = 25.42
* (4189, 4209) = 25.21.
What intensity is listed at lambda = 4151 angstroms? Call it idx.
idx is 25.67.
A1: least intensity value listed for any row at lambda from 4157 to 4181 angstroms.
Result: 26.73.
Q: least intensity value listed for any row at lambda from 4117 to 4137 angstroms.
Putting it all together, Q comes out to 25.42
